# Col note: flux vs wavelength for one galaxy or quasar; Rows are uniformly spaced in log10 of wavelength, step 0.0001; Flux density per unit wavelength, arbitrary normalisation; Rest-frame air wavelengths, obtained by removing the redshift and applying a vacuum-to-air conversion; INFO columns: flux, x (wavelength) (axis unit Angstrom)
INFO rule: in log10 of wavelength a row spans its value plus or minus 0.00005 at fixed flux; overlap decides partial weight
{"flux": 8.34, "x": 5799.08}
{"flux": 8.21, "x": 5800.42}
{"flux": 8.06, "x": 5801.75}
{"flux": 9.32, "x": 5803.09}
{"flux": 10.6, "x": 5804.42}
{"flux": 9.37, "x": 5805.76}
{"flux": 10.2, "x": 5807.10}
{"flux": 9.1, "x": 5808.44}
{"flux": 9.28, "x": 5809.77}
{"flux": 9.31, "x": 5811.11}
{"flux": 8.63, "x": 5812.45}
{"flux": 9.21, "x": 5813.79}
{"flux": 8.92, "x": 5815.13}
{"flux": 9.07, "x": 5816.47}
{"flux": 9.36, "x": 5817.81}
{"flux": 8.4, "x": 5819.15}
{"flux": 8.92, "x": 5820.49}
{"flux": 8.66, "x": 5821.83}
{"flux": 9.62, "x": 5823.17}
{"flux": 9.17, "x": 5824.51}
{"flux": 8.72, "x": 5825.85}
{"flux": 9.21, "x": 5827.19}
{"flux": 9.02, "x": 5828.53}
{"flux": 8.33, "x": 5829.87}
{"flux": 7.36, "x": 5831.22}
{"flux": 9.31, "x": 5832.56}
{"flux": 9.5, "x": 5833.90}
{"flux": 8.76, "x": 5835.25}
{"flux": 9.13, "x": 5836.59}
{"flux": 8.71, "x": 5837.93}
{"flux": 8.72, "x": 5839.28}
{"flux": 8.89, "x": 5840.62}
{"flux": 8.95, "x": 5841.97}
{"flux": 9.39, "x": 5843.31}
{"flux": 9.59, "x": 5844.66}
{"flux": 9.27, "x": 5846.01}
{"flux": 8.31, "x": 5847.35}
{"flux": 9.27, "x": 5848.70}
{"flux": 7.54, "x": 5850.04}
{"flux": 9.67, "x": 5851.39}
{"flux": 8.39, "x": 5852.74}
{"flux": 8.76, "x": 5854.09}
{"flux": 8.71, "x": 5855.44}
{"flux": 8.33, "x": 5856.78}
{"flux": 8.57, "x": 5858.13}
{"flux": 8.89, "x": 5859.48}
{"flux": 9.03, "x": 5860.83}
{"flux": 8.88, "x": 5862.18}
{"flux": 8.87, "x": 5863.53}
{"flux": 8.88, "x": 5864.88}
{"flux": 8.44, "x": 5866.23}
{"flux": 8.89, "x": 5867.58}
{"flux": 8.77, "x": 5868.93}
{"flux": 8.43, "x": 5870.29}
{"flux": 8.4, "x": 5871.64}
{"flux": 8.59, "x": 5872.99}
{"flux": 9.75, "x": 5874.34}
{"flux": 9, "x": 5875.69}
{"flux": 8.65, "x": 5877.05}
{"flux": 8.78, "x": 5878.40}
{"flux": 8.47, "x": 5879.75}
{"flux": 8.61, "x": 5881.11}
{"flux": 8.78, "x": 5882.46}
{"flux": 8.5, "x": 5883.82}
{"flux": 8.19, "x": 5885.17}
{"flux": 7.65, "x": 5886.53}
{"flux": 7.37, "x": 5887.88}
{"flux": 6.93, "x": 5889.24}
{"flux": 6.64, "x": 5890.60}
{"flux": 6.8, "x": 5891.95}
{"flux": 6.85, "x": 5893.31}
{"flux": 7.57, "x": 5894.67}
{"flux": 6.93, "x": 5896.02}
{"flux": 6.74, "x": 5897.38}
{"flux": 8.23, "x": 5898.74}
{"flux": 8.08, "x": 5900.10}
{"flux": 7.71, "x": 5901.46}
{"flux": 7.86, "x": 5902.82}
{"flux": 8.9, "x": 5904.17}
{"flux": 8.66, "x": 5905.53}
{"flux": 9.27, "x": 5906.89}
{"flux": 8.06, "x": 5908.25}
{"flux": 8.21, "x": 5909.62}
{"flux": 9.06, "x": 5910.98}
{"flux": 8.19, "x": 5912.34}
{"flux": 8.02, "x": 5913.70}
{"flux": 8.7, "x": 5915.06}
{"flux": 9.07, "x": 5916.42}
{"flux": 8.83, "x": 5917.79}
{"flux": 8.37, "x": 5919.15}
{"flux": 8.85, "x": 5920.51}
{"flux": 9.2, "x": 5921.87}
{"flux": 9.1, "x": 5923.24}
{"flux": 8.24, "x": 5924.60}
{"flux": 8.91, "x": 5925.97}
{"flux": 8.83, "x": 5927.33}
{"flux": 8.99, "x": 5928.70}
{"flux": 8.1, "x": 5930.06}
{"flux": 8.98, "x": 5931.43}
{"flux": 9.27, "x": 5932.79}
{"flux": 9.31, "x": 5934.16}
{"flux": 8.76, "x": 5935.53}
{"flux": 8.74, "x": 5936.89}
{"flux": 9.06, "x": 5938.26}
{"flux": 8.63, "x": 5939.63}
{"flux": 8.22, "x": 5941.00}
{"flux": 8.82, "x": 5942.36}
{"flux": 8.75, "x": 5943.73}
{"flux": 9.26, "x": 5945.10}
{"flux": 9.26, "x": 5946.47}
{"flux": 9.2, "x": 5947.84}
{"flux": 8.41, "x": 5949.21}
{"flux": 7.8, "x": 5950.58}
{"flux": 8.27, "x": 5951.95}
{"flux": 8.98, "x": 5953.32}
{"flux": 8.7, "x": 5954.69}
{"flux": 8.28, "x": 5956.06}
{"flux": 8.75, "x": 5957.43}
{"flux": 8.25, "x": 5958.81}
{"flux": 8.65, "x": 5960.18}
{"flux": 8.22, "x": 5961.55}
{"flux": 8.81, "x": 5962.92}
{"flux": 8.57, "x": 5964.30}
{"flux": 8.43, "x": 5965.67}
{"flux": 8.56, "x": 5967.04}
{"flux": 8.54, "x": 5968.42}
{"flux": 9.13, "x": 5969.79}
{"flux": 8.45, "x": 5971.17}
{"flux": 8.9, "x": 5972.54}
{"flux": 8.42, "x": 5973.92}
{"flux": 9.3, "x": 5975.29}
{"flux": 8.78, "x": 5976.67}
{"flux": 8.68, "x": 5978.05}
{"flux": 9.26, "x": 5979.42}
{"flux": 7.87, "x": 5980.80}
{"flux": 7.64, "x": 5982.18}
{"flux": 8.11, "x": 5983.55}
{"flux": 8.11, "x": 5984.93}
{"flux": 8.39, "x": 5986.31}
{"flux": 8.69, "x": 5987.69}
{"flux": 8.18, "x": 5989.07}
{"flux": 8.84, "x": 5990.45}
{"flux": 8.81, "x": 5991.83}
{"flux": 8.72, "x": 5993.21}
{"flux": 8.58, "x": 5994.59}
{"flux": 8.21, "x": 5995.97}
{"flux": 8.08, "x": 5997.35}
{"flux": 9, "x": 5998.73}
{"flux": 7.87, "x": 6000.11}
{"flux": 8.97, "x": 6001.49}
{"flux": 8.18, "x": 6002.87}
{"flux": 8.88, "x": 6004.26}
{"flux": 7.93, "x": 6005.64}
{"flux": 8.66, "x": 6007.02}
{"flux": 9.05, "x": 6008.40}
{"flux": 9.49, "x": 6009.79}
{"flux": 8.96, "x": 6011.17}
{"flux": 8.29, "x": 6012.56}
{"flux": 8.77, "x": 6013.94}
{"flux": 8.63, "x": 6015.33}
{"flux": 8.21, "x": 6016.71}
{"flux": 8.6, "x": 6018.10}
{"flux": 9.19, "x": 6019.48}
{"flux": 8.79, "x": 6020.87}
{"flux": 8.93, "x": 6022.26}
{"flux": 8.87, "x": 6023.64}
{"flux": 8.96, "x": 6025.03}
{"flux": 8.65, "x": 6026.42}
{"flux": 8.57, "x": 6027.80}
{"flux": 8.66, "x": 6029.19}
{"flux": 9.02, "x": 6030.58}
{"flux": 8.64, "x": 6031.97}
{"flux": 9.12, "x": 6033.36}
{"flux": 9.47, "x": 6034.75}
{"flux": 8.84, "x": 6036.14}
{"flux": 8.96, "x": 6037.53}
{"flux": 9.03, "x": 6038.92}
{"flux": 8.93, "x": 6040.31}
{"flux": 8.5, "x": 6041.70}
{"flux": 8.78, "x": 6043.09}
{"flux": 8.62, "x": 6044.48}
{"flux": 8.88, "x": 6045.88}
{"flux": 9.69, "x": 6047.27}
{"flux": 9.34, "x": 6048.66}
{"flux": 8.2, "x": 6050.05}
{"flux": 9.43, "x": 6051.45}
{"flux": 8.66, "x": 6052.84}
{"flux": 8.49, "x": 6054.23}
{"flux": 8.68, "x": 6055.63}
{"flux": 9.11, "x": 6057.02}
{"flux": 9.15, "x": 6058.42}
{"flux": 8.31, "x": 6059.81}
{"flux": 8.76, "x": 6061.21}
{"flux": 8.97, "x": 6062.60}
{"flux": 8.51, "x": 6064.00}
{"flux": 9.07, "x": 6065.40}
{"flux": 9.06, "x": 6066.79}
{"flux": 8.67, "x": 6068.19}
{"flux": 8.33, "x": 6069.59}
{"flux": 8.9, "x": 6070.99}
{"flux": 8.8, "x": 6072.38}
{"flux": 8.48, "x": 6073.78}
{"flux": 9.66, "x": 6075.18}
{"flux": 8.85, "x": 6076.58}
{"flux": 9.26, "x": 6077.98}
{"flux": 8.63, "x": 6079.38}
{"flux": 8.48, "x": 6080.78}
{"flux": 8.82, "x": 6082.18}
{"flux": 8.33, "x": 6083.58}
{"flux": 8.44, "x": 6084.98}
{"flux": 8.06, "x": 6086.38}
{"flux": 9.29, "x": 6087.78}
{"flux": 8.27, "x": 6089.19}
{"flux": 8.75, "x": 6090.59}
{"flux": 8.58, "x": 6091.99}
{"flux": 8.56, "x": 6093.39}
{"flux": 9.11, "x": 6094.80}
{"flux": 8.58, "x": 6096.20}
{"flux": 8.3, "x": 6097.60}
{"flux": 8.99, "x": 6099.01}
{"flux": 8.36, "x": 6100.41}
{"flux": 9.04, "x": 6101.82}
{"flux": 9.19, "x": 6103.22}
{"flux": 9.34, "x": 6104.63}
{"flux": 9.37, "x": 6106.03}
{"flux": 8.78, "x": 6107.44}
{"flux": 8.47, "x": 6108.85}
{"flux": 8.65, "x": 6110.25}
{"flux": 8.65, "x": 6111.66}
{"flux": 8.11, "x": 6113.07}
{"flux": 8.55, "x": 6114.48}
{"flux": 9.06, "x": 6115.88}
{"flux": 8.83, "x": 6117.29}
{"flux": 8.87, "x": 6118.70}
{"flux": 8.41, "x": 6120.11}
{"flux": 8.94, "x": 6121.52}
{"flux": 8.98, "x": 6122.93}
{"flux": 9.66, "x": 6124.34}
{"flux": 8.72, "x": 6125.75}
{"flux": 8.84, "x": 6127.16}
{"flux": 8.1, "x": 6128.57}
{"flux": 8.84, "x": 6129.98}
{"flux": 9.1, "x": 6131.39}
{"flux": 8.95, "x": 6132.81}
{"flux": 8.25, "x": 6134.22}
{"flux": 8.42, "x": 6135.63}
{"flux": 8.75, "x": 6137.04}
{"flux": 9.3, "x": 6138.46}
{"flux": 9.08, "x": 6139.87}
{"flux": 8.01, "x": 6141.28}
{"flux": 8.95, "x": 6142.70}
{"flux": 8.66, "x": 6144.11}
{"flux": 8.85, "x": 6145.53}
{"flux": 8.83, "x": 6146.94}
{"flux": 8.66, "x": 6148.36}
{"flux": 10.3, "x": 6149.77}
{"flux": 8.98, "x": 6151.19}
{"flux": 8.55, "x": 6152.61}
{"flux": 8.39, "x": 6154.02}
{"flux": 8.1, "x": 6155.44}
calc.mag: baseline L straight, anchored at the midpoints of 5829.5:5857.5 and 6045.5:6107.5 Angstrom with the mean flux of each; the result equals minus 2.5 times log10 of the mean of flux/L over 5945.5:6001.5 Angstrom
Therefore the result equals 0.03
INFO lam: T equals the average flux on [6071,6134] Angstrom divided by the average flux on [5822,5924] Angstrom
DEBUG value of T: 1.03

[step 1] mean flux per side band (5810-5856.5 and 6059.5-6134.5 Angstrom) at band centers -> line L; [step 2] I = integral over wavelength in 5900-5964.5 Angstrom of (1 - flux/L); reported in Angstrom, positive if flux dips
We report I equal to 1.4 Angstrom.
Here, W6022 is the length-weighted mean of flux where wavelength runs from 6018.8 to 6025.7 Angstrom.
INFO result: 8.94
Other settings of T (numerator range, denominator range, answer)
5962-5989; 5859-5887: 0.98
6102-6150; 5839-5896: 1.04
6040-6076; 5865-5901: 1.09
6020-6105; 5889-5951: 1.05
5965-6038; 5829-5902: 1.03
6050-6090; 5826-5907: 1.03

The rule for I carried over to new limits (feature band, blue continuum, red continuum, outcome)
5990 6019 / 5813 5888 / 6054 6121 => 0.5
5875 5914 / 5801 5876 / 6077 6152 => 3.8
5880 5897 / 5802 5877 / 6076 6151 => 2.6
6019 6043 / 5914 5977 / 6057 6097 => -0.4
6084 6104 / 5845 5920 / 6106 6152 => 0.2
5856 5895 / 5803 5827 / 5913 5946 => 2.9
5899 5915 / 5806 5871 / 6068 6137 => 0.9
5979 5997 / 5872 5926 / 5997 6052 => 0.5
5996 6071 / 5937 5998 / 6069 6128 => -0.9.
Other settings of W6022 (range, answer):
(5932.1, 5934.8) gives 9.3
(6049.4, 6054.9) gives 8.7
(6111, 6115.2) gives 8.44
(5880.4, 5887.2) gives 8.34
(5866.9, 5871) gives 8.68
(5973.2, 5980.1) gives 8.89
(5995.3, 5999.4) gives 8.43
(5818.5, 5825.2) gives 8.96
